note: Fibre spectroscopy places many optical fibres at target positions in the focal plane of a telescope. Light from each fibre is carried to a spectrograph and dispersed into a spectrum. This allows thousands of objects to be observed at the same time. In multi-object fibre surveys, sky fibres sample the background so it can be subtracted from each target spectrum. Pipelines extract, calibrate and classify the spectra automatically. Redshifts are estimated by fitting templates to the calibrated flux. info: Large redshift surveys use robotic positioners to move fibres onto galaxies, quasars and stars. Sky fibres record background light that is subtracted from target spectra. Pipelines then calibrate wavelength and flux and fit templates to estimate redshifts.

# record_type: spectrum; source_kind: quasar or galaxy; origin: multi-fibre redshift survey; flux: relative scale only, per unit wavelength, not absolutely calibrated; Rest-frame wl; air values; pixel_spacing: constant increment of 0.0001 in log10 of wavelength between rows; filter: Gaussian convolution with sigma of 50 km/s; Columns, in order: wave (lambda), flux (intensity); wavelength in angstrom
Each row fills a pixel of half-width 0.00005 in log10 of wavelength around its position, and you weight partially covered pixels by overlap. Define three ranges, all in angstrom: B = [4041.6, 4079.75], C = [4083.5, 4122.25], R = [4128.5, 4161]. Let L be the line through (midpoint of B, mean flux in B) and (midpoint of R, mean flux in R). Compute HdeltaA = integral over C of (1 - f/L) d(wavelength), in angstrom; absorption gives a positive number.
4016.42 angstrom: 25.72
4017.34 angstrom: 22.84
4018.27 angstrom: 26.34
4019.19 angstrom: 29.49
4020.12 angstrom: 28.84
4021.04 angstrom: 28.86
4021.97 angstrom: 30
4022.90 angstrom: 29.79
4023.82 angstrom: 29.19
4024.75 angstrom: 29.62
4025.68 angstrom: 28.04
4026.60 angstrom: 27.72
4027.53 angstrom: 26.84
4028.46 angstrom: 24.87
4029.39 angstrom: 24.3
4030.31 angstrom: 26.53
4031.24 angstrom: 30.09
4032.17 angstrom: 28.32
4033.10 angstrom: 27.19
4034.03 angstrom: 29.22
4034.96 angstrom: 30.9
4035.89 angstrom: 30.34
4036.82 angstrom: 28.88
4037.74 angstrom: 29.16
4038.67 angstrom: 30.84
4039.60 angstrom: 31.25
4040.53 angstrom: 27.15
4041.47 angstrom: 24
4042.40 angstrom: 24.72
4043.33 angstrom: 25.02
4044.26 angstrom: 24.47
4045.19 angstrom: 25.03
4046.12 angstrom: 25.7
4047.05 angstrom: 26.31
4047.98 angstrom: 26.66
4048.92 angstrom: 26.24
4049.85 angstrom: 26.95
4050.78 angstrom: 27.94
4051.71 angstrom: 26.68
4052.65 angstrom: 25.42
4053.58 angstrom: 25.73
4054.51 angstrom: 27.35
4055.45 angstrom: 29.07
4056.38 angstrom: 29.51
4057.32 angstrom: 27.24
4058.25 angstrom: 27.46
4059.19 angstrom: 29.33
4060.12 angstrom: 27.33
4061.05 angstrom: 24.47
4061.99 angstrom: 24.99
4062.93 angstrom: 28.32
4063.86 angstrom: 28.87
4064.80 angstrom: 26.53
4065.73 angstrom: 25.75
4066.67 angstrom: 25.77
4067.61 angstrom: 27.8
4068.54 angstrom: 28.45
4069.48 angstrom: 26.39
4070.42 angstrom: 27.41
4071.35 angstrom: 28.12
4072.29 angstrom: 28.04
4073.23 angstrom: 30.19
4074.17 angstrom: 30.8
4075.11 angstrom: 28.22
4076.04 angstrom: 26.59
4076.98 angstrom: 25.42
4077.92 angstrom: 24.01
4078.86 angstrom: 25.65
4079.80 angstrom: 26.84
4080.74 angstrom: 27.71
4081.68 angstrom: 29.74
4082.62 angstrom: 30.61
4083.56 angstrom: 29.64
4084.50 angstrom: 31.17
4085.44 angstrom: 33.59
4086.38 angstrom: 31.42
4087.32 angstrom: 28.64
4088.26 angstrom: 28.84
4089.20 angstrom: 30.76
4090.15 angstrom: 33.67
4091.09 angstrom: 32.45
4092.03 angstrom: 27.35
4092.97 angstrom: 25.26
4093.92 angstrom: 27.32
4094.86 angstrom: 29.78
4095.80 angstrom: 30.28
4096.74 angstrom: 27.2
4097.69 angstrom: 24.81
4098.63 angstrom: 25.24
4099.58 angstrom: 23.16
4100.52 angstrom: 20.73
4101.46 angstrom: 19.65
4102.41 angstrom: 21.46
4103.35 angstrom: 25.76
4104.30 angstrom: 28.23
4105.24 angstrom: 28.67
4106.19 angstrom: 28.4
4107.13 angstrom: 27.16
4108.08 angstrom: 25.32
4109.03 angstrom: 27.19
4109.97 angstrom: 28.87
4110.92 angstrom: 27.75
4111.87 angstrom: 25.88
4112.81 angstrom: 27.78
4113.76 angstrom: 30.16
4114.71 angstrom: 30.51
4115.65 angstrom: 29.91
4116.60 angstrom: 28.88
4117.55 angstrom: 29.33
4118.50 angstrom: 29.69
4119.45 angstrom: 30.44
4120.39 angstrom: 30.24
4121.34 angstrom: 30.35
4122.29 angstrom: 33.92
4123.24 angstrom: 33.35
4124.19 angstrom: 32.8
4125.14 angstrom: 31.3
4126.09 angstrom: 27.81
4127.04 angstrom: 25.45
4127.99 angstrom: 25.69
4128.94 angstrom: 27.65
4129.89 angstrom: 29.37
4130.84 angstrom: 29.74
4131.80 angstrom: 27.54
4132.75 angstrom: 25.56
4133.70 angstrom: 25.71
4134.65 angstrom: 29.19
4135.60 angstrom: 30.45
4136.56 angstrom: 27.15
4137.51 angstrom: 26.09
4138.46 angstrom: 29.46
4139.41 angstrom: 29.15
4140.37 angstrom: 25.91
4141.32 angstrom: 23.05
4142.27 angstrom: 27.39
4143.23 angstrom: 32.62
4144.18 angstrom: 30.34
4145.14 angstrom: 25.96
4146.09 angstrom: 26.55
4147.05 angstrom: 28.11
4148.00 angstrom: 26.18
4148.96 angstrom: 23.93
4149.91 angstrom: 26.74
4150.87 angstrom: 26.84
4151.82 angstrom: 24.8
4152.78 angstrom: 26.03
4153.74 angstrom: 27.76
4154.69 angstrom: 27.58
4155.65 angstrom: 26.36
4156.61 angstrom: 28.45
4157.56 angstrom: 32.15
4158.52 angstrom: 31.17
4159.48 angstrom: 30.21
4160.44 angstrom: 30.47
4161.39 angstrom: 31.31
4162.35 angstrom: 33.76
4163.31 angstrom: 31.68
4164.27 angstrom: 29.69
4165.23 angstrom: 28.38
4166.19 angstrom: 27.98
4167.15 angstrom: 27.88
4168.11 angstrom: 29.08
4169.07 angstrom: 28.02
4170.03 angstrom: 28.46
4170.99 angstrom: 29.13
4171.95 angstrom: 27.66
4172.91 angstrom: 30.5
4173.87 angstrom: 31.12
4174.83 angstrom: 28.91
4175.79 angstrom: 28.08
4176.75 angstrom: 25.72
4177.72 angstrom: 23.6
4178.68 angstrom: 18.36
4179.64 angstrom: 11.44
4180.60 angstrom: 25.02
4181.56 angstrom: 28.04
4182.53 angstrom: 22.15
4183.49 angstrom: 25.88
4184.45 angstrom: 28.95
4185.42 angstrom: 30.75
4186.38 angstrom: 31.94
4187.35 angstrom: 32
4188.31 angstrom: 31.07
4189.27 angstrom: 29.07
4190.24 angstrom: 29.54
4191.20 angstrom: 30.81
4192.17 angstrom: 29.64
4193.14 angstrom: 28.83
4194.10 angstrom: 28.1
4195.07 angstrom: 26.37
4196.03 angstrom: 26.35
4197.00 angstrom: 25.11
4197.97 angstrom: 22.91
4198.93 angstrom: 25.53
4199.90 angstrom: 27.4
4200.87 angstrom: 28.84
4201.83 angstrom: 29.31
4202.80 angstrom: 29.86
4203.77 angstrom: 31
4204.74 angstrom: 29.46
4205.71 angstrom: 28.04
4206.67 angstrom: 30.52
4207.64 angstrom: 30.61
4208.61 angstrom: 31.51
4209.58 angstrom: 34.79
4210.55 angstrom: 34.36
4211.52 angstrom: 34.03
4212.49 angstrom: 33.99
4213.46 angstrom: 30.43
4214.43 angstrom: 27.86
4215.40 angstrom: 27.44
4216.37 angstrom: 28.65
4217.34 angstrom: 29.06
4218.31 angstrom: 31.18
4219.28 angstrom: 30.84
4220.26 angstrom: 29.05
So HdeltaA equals -1.2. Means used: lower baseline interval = 26.9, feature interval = 28.2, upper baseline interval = 27.8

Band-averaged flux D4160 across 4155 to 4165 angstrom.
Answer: 30.4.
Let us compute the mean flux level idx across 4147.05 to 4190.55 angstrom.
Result 27.9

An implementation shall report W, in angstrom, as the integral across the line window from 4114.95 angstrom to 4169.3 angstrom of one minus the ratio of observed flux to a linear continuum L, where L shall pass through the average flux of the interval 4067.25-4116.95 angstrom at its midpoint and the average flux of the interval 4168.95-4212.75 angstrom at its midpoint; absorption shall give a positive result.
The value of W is -1.1 angstrom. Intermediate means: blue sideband 27.8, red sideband 28.3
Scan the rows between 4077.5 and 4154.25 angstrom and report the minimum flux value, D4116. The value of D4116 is 19.65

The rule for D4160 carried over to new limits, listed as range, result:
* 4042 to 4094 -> 27.7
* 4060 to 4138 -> 28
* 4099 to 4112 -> 25.6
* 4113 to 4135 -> 29.3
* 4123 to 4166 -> 28.3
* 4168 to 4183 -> 25.9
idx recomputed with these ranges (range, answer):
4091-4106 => 26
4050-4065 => 27.3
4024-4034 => 27.5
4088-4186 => 27.8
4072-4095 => 28.9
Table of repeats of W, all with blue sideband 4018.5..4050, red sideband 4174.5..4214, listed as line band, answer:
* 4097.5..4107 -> 1.1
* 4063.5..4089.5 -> -0.4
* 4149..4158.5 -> 0.2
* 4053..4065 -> 0.2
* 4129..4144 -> 0.1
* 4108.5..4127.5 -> -1.1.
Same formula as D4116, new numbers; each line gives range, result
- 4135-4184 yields 11.44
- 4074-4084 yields 24.01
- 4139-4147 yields 23.05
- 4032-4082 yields 24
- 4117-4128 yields 25.45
